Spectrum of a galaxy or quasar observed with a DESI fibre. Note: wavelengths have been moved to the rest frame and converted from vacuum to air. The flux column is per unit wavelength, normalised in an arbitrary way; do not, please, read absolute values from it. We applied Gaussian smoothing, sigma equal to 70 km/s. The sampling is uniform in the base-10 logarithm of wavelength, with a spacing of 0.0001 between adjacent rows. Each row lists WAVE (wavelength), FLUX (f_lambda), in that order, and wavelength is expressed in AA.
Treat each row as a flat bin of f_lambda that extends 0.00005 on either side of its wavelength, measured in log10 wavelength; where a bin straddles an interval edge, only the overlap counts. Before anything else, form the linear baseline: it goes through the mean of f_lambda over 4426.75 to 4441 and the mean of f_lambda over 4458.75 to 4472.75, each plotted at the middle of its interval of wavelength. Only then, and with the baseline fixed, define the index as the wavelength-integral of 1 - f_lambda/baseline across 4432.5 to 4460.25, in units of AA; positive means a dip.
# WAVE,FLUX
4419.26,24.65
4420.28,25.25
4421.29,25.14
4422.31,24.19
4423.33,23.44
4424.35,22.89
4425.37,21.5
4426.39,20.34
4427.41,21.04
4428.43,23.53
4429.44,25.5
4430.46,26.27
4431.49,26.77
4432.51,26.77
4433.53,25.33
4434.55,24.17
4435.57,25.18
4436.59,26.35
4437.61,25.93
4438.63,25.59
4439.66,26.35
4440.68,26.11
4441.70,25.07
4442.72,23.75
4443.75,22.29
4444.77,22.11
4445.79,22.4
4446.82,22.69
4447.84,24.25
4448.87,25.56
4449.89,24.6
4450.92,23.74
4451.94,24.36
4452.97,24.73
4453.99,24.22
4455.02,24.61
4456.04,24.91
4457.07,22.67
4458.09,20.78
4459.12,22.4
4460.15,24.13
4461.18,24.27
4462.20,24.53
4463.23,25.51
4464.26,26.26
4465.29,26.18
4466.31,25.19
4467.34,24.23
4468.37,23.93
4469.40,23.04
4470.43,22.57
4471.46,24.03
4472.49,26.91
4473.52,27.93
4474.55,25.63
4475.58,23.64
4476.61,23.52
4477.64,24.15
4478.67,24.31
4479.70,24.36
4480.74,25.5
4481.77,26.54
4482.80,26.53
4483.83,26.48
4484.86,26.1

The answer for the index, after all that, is 0.8 AA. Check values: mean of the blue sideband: 25.3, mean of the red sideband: 24.5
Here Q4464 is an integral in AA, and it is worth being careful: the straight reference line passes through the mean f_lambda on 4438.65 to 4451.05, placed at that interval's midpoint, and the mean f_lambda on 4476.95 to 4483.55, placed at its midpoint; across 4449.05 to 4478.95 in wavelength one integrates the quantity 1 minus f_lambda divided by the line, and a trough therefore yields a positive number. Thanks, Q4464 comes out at 0.4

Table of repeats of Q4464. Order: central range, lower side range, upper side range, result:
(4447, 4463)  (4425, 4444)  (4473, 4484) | 0.6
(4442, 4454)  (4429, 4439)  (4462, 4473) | 0.8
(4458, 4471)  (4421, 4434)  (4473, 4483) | 0.4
